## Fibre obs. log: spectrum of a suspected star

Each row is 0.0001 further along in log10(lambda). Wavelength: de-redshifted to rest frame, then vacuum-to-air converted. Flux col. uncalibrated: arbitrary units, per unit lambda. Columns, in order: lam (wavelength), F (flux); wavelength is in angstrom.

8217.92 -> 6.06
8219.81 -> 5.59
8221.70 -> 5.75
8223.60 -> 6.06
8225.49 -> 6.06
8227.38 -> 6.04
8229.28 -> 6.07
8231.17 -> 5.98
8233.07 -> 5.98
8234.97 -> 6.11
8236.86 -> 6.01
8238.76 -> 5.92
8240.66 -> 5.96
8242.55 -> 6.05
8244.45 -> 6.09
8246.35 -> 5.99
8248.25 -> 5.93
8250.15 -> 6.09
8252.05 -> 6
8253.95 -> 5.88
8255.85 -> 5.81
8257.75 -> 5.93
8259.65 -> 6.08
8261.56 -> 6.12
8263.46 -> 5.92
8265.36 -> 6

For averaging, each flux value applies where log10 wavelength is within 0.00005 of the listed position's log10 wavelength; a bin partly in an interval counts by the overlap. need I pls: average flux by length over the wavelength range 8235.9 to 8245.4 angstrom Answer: 6.01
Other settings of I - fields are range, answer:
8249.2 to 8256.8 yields 5.95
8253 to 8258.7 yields 5.88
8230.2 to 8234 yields 5.98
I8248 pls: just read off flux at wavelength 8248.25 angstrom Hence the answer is 5.93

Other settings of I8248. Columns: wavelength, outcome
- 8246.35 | 5.99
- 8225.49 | 6.06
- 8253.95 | 5.88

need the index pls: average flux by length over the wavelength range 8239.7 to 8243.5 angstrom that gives 6.01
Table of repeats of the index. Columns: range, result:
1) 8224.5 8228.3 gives 6.06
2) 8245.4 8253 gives 6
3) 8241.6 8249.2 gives 6.02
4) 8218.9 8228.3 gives 5.9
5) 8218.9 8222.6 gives 5.67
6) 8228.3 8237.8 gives 6.03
